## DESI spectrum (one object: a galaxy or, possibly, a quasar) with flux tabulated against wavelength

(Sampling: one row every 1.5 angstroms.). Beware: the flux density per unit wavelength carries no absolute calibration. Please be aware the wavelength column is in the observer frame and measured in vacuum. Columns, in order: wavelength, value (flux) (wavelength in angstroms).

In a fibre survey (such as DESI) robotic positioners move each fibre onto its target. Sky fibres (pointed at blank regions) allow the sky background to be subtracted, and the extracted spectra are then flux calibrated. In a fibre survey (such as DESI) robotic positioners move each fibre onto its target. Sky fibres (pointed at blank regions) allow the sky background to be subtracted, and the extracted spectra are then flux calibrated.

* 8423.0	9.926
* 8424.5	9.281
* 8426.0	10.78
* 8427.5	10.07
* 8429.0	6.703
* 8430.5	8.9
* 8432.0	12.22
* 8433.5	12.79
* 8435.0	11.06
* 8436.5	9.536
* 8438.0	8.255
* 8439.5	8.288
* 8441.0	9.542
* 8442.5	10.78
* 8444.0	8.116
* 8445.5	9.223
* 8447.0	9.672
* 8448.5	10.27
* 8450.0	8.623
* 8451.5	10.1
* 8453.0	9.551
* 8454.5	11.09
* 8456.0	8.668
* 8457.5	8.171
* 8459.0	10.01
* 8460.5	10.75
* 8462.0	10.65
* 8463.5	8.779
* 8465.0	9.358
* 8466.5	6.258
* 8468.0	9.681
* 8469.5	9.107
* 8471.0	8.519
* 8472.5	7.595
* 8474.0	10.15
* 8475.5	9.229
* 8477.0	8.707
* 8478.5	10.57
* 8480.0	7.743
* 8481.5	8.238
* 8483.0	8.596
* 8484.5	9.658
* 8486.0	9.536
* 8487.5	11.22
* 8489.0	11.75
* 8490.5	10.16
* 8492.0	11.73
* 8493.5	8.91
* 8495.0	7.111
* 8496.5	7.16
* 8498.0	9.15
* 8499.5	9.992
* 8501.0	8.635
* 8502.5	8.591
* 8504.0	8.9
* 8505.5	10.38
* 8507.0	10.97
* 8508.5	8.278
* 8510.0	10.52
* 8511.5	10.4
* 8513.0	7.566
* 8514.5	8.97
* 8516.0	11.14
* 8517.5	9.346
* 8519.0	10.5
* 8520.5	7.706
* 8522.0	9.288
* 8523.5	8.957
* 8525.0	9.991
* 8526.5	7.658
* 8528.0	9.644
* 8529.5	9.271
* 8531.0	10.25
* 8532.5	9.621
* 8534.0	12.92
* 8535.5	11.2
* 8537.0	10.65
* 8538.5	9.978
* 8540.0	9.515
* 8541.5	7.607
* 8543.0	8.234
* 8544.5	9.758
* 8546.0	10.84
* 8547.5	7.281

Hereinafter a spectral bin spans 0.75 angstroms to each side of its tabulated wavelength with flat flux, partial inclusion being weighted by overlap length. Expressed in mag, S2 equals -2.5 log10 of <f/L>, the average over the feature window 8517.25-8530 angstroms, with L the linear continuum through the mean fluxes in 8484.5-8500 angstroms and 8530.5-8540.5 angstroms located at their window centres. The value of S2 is 0.14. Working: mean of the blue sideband 9.67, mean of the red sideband 10.6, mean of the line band 9.14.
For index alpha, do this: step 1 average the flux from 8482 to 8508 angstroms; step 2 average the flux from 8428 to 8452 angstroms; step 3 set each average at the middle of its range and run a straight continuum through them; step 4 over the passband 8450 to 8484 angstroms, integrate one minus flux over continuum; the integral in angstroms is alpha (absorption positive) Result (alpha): 1.5 angstroms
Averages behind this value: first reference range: 9.63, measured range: 9.15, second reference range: 9.53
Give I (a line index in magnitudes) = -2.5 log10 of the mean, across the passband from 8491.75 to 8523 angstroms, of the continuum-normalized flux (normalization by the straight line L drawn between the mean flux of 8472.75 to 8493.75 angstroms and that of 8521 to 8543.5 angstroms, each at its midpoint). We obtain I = 0.05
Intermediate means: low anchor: 9.7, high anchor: 9.65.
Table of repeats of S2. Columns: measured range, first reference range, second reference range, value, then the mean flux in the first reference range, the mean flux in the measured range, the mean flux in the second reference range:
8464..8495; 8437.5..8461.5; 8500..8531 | 0.02 mag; 9.47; 9.28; 9.36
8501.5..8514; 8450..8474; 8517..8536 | 0.02 mag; 9.23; 9.42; 9.7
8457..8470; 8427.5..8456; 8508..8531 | 0.04 mag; 9.69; 9.22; 9.32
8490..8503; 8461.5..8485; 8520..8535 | 0.02 mag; 8.9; 9.04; 9.59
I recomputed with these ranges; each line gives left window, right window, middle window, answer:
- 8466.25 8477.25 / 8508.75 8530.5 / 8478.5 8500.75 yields -0.05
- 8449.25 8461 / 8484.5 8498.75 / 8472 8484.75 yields 0.08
